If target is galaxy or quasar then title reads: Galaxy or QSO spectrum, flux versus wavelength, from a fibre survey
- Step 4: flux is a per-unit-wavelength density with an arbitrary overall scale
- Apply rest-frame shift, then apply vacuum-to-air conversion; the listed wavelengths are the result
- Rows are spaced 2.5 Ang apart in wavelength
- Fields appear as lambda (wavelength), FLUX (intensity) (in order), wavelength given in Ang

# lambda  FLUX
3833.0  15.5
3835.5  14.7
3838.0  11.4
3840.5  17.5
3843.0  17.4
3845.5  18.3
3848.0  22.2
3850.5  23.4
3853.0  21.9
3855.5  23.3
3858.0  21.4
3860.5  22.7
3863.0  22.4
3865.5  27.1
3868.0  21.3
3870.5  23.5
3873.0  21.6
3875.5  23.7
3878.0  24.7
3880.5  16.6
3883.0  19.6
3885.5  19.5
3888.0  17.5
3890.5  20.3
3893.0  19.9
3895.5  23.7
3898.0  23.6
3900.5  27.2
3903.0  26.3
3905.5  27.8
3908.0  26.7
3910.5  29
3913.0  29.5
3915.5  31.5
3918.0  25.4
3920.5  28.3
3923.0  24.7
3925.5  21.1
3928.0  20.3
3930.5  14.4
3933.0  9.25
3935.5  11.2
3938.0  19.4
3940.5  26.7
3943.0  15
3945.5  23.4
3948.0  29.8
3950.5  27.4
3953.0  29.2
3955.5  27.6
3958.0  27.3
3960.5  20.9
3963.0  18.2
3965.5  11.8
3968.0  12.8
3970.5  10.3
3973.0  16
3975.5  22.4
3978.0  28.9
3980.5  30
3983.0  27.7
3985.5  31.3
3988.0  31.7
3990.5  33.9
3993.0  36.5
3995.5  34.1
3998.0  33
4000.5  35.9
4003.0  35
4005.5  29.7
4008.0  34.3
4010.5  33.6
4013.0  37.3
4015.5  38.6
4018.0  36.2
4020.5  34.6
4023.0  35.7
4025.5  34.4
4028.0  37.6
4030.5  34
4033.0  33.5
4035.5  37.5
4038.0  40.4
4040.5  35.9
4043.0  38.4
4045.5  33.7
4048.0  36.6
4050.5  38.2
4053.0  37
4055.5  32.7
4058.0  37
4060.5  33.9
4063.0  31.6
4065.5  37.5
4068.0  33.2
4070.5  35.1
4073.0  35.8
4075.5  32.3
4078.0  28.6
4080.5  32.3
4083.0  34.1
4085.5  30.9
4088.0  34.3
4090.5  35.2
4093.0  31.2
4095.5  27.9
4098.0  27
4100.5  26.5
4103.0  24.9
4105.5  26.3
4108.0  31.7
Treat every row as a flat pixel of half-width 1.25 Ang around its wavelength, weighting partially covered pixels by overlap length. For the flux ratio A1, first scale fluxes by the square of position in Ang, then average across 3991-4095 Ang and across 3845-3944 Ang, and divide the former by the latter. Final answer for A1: 1.7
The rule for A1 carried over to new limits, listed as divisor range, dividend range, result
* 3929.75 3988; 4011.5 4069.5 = 1.73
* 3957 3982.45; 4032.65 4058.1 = 1.90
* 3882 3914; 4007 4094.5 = 1.58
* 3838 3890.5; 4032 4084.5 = 1.84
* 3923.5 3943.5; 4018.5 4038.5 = 2.14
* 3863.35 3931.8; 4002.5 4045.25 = 1.62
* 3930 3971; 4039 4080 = 1.84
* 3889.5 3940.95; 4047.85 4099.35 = 1.56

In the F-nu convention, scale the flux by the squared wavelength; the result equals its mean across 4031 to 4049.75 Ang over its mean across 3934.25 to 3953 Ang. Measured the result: 1.72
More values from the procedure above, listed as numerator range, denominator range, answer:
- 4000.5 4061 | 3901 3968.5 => 1.63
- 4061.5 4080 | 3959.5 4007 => 1.32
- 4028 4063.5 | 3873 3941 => 1.71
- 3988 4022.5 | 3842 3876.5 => 1.69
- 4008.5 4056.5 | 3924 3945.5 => 2.15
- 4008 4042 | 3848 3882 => 1.73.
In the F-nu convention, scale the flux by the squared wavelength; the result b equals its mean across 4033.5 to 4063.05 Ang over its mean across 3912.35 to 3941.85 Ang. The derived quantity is 1.78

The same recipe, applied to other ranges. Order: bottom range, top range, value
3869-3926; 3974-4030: 1.46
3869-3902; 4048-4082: 1.73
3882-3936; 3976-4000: 1.45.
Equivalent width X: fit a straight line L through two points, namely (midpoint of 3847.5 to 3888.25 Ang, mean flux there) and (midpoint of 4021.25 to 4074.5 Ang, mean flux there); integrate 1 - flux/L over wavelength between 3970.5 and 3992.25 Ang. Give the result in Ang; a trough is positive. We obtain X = 2.68 Ang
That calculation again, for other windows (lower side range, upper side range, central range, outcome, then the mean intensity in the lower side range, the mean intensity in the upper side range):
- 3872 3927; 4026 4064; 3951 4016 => 6.7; 24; 35.9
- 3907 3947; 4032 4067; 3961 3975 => 6.4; 22.3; 36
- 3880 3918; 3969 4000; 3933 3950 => 3.8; 24.1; 28.1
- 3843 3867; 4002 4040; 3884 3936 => 7.2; 22.2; 35.5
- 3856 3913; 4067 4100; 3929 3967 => 7.8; 23.2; 32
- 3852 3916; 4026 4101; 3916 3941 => 5.6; 23.5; 34.1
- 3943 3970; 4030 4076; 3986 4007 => -4.5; 22.1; 35.6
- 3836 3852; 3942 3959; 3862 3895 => -1.3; 18.2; 25.8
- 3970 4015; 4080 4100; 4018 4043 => -4.2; 30.6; 31.4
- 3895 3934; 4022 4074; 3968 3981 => 4.1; 24.4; 35.7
